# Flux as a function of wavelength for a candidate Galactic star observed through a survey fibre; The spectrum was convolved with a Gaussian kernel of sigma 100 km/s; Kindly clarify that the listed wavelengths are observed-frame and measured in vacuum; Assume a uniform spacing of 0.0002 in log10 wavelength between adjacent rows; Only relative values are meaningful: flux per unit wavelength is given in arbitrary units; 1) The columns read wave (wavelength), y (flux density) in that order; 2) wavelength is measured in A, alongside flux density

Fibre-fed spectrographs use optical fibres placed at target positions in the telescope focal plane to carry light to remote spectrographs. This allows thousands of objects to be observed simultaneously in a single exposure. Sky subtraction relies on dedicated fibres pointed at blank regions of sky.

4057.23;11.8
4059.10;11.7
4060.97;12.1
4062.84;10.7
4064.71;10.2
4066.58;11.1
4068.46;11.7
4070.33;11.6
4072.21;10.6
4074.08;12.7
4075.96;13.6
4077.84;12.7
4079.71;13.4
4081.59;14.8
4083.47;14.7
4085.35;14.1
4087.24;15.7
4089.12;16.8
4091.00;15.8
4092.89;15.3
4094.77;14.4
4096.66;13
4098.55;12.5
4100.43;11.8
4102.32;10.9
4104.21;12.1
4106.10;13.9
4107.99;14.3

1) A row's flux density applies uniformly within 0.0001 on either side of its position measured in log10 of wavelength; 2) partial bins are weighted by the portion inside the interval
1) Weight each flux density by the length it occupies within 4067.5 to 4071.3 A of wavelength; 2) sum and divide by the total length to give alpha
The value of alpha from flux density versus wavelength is 11.6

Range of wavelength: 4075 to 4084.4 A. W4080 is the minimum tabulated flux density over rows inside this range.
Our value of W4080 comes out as 12.7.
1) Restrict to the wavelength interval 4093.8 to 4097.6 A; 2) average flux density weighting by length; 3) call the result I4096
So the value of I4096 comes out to 13.7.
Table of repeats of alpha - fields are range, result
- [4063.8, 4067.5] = 10.7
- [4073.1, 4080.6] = 13.1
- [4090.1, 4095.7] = 15.2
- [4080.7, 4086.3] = 14.5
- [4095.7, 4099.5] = 12.8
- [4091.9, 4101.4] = 13.4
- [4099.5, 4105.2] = 11.6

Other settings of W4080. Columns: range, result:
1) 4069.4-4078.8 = 10.6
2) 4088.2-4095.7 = 14.4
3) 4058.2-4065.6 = 10.2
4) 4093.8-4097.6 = 13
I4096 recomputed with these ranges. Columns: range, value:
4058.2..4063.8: 11.5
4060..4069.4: 11.2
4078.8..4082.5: 14.1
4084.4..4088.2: 14.9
